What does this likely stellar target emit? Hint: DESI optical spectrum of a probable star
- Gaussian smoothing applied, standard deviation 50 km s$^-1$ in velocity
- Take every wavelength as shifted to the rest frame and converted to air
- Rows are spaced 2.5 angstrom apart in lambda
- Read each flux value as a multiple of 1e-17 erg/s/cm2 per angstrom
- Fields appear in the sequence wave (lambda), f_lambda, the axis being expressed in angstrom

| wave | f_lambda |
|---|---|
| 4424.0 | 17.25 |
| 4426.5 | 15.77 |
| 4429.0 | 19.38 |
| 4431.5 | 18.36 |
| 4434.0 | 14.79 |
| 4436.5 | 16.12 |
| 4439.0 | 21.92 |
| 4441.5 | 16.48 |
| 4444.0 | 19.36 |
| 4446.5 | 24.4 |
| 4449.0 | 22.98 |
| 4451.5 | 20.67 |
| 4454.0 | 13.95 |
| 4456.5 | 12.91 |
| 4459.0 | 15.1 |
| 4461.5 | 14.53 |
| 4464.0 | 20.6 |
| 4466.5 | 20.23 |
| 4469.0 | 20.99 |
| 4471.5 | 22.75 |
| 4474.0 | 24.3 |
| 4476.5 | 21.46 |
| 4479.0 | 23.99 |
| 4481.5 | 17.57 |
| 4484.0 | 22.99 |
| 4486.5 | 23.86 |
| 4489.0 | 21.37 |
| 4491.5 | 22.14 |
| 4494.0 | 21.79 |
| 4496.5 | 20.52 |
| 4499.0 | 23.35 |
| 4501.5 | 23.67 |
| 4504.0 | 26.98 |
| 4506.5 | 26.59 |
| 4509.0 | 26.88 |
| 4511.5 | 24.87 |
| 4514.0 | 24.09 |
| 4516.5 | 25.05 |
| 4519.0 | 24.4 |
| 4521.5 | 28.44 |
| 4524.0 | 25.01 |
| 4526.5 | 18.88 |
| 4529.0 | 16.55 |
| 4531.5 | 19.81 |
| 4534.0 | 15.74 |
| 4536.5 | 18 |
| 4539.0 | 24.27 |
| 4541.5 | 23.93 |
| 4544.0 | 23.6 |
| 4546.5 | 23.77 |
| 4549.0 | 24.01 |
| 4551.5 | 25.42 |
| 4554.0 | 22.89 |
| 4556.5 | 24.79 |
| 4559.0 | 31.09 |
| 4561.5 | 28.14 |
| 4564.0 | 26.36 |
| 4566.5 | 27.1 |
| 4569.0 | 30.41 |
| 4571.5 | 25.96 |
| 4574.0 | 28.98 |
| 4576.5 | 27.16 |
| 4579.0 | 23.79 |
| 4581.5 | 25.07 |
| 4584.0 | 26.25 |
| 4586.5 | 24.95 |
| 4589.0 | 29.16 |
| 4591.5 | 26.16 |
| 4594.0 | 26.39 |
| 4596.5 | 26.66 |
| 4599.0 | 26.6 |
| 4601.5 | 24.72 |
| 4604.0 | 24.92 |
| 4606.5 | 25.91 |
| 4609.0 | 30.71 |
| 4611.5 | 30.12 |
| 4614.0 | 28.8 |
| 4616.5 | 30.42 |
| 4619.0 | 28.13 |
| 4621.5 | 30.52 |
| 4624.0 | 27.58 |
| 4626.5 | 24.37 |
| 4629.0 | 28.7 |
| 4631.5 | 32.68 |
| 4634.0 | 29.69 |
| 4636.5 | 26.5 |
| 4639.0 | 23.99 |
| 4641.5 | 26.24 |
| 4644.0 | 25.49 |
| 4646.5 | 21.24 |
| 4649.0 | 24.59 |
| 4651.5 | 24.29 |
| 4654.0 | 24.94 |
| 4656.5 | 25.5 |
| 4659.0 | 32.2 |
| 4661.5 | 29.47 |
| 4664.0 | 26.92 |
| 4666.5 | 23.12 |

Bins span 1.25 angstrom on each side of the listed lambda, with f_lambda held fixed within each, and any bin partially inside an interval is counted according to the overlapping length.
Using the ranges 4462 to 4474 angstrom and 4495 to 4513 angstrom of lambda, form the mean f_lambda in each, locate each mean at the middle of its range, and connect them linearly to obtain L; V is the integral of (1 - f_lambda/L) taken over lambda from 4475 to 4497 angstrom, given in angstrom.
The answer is 0.98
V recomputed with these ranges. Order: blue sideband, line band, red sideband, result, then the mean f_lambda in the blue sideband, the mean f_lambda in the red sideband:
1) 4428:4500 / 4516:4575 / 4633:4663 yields -3.92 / 20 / 26.2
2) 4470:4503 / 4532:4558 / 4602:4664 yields 1.82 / 22.3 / 27.3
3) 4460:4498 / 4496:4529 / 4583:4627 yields -2.08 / 21.2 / 27.4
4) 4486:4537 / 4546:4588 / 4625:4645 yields -2.55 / 22.8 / 27.2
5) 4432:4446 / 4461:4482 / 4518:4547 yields -1.77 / 18.1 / 21.8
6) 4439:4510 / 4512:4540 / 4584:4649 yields 1.67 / 21.2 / 27.2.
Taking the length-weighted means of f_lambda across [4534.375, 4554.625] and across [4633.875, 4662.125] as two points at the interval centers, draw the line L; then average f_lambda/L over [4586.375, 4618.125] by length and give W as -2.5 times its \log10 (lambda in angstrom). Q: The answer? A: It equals -0.117 mag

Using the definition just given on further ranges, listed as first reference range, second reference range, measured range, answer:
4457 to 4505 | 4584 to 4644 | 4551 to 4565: -0.07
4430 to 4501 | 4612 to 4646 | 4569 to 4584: -0.05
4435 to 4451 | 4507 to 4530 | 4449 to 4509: 0.05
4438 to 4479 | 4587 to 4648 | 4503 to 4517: -0.17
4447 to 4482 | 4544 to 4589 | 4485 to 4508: -0.08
